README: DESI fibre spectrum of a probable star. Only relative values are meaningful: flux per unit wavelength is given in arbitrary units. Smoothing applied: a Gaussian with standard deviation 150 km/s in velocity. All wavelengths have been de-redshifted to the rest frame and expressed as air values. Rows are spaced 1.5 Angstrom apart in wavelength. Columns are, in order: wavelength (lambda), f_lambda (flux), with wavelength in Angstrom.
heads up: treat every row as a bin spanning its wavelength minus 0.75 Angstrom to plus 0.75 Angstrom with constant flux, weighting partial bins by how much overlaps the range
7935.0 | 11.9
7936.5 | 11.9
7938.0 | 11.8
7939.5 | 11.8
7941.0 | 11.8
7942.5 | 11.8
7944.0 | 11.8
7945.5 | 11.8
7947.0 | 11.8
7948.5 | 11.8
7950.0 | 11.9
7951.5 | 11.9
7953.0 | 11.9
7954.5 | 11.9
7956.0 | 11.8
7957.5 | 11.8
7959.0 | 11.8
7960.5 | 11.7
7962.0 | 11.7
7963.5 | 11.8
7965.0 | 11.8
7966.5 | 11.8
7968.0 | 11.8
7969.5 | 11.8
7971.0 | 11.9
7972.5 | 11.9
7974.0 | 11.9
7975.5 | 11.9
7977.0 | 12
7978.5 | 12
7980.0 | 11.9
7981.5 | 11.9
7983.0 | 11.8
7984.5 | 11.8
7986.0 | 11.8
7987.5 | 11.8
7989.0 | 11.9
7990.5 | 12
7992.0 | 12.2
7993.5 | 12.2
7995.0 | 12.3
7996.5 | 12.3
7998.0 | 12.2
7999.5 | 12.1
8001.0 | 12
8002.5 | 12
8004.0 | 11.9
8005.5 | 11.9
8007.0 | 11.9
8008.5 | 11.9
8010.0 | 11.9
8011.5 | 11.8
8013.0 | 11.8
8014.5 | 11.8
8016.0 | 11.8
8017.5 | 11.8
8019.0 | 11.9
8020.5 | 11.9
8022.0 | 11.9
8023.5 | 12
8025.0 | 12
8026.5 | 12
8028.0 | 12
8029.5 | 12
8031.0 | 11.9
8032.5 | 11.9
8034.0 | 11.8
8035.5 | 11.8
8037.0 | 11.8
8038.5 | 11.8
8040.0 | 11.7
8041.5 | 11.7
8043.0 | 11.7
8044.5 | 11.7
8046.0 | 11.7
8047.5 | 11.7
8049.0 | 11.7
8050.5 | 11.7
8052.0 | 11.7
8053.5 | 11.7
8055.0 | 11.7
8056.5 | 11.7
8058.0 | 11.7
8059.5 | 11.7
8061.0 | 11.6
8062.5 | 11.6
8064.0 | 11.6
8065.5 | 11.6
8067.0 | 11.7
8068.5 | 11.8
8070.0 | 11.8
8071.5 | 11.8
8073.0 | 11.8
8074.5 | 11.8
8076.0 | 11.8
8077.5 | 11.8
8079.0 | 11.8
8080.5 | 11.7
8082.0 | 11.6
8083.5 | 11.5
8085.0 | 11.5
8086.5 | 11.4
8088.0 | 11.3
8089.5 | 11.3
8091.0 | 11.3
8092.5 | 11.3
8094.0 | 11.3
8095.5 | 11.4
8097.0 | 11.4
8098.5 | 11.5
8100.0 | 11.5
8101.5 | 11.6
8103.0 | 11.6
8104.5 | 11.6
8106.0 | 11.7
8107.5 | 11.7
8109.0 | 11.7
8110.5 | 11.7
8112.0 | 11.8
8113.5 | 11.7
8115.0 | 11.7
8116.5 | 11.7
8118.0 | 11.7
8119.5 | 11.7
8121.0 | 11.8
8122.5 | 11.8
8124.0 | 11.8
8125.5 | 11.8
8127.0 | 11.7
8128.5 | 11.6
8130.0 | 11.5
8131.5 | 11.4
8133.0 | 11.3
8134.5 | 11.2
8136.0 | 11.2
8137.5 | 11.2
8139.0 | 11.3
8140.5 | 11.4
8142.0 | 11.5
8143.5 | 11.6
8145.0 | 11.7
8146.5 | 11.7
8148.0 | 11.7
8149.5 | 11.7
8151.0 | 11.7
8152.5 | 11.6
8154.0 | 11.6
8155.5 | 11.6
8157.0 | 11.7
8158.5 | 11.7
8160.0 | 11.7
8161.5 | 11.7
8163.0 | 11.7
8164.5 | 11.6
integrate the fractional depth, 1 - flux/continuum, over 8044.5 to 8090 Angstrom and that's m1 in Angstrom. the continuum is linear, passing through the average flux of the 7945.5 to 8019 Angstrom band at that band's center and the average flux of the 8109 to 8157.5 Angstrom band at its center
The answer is 0.3 Angstrom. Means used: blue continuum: 11.9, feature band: 11.7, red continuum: 11.6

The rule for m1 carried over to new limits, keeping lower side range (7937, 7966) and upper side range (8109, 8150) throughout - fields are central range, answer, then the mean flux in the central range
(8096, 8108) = 0.1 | 11.6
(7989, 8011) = -0.6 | 12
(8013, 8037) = -0.4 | 11.9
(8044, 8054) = 0.0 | 11.7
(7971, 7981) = -0.1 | 11.9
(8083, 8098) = 0.3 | 11.4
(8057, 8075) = -0.1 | 11.7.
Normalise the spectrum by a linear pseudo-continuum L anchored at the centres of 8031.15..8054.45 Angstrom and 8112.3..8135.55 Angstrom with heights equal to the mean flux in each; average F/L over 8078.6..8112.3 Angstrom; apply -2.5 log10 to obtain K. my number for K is 0.01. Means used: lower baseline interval 11.7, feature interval 11.5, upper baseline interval 11.6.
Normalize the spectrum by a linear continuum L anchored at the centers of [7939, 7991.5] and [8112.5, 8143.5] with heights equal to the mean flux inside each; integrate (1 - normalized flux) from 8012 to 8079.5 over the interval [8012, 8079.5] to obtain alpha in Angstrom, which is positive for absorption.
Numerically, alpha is -0.47 Angstrom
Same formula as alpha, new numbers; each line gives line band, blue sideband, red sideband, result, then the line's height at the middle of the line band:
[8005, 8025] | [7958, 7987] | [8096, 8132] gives -0.15 Angstrom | 11.8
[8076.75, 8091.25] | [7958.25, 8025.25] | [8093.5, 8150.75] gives 0.19 Angstrom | 11.7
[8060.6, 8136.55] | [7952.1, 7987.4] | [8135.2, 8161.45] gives 0.30 Angstrom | 11.6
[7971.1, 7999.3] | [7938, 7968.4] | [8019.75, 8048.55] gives -0.40 Angstrom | 11.8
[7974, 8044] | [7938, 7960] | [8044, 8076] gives -0.95 Angstrom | 11.8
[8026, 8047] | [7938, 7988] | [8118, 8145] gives -0.21 Angstrom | 11.7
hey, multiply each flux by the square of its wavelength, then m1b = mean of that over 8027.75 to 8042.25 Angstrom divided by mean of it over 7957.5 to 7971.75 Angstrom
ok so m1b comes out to 1.02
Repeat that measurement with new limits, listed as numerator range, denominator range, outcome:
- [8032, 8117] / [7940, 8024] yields 1.00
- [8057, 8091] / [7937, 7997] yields 1.01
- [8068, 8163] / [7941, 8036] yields 1.01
